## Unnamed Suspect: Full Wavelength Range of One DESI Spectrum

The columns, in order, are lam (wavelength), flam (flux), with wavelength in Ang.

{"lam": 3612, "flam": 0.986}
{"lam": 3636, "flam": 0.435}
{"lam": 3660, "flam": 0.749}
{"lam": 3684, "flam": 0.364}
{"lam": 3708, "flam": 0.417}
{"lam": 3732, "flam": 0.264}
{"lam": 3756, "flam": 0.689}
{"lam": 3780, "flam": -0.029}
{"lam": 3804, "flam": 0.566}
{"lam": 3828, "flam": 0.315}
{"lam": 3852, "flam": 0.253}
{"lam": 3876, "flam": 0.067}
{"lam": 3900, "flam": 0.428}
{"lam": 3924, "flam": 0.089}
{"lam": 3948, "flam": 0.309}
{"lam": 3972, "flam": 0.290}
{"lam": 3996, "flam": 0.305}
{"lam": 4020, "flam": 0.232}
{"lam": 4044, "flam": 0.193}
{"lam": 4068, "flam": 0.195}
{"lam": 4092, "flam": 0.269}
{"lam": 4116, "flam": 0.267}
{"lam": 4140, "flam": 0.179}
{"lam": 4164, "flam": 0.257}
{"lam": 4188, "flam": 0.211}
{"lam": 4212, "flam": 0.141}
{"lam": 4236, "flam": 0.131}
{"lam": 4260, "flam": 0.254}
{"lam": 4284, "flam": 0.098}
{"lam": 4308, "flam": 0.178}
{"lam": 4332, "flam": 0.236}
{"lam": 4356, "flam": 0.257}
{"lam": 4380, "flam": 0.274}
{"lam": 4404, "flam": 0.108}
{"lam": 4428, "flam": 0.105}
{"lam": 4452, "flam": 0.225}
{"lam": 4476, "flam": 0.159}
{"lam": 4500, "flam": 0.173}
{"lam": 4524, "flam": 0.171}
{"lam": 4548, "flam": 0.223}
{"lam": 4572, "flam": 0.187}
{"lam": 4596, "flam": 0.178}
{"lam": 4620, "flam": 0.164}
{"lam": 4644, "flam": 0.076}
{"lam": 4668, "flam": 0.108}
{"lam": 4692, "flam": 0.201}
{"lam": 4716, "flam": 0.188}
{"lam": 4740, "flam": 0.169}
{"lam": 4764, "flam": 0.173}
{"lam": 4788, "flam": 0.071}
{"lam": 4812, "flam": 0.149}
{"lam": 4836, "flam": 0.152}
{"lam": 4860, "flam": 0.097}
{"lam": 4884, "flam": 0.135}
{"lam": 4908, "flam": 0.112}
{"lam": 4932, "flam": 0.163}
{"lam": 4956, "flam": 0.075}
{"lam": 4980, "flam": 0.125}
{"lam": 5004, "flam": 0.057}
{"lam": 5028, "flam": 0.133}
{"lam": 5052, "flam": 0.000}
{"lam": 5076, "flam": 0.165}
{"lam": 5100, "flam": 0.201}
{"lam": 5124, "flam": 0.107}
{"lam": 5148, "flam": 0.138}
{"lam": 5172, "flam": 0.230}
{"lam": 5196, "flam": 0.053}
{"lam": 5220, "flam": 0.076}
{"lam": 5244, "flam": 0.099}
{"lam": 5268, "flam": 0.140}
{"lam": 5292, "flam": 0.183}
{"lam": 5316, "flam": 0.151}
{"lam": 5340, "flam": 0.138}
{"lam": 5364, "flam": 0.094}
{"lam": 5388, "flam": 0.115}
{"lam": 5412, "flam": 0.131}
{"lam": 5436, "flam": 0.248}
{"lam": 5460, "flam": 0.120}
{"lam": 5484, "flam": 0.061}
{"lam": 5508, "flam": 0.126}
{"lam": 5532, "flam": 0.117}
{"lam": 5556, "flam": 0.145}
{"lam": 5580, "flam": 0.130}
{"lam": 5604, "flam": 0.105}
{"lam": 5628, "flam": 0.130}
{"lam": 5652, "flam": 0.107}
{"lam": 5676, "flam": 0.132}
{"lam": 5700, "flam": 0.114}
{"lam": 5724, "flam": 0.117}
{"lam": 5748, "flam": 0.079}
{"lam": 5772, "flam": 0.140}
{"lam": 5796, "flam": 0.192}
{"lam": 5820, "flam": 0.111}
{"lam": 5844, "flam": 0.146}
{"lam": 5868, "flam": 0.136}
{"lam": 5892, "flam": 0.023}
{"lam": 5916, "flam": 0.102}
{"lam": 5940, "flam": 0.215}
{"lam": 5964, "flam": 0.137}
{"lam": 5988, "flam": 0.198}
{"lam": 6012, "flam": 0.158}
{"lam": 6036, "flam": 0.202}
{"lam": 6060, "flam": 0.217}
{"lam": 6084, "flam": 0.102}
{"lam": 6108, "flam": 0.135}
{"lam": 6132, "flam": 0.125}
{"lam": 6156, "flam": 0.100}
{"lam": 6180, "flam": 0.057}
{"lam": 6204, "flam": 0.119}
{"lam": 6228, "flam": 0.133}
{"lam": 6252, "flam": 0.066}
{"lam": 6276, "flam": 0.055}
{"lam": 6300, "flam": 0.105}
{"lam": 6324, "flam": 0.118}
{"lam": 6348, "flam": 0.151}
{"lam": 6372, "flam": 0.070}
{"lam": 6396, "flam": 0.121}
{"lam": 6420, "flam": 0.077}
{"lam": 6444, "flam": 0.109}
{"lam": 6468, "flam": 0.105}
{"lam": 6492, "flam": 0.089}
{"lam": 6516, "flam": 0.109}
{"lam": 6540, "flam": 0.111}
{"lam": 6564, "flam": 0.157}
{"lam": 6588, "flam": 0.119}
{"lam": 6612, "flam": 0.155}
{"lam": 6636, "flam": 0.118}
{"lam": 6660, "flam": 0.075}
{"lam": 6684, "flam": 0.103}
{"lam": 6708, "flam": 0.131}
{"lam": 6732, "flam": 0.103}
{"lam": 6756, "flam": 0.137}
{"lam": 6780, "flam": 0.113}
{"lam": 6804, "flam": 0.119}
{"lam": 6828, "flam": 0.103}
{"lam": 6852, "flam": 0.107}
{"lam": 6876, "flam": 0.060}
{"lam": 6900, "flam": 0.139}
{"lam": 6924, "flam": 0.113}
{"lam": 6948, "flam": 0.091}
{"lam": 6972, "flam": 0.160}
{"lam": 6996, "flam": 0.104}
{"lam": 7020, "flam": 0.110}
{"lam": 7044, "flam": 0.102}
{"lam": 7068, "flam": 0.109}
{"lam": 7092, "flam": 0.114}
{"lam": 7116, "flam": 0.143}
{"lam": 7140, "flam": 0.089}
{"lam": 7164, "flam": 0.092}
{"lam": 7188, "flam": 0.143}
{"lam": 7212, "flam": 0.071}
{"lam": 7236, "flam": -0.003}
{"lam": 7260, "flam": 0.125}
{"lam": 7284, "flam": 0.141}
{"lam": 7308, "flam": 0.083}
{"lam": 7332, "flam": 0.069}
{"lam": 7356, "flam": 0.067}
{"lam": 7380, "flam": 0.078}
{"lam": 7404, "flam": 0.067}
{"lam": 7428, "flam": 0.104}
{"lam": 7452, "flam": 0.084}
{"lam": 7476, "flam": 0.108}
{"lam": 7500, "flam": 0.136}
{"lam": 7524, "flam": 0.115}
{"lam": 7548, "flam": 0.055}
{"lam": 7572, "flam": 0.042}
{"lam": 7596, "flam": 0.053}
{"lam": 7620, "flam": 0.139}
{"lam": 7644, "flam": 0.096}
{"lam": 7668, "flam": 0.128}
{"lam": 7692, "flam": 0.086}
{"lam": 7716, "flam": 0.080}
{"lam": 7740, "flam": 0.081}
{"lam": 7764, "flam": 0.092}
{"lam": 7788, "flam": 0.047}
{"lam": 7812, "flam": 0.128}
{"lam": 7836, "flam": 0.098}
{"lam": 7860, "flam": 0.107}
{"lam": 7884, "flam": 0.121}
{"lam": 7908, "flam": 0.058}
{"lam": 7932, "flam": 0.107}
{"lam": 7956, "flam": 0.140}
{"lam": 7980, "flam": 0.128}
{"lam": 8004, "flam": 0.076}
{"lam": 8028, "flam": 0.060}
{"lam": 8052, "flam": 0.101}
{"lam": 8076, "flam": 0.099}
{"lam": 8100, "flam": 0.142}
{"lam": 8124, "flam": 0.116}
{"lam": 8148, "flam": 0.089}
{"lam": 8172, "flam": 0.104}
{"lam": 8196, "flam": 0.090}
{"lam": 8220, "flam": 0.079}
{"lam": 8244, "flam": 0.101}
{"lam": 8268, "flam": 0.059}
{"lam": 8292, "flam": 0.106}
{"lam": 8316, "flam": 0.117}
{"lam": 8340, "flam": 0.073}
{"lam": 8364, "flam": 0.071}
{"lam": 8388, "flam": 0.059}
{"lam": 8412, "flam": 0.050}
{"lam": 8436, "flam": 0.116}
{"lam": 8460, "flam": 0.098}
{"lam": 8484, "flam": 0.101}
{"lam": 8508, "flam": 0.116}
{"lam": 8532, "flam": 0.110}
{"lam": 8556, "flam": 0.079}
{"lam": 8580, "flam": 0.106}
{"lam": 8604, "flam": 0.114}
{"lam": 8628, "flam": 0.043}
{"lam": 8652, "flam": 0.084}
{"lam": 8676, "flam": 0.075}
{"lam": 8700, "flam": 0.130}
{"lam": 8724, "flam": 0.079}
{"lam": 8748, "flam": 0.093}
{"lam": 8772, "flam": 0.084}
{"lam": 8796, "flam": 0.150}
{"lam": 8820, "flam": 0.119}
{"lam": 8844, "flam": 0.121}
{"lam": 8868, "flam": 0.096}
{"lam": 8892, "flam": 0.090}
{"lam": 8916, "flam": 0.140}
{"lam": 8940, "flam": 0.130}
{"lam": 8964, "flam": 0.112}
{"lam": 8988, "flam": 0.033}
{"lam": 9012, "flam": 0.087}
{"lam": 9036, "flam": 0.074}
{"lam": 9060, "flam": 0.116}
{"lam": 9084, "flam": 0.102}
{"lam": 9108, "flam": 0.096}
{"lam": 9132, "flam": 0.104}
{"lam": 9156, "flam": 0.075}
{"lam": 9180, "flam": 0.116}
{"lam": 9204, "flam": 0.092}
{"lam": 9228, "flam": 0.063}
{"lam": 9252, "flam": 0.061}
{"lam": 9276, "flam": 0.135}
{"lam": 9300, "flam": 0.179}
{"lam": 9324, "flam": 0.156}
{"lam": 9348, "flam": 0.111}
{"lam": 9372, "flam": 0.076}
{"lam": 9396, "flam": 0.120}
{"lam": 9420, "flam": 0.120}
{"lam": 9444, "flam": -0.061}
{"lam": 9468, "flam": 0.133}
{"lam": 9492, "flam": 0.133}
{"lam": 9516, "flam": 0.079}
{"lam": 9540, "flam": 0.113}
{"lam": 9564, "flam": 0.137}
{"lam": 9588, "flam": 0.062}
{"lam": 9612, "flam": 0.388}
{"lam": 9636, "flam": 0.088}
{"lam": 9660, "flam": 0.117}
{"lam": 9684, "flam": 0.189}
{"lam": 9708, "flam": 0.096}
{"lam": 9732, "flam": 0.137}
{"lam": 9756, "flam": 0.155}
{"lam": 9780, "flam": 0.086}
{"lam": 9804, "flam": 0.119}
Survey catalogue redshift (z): 1.577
